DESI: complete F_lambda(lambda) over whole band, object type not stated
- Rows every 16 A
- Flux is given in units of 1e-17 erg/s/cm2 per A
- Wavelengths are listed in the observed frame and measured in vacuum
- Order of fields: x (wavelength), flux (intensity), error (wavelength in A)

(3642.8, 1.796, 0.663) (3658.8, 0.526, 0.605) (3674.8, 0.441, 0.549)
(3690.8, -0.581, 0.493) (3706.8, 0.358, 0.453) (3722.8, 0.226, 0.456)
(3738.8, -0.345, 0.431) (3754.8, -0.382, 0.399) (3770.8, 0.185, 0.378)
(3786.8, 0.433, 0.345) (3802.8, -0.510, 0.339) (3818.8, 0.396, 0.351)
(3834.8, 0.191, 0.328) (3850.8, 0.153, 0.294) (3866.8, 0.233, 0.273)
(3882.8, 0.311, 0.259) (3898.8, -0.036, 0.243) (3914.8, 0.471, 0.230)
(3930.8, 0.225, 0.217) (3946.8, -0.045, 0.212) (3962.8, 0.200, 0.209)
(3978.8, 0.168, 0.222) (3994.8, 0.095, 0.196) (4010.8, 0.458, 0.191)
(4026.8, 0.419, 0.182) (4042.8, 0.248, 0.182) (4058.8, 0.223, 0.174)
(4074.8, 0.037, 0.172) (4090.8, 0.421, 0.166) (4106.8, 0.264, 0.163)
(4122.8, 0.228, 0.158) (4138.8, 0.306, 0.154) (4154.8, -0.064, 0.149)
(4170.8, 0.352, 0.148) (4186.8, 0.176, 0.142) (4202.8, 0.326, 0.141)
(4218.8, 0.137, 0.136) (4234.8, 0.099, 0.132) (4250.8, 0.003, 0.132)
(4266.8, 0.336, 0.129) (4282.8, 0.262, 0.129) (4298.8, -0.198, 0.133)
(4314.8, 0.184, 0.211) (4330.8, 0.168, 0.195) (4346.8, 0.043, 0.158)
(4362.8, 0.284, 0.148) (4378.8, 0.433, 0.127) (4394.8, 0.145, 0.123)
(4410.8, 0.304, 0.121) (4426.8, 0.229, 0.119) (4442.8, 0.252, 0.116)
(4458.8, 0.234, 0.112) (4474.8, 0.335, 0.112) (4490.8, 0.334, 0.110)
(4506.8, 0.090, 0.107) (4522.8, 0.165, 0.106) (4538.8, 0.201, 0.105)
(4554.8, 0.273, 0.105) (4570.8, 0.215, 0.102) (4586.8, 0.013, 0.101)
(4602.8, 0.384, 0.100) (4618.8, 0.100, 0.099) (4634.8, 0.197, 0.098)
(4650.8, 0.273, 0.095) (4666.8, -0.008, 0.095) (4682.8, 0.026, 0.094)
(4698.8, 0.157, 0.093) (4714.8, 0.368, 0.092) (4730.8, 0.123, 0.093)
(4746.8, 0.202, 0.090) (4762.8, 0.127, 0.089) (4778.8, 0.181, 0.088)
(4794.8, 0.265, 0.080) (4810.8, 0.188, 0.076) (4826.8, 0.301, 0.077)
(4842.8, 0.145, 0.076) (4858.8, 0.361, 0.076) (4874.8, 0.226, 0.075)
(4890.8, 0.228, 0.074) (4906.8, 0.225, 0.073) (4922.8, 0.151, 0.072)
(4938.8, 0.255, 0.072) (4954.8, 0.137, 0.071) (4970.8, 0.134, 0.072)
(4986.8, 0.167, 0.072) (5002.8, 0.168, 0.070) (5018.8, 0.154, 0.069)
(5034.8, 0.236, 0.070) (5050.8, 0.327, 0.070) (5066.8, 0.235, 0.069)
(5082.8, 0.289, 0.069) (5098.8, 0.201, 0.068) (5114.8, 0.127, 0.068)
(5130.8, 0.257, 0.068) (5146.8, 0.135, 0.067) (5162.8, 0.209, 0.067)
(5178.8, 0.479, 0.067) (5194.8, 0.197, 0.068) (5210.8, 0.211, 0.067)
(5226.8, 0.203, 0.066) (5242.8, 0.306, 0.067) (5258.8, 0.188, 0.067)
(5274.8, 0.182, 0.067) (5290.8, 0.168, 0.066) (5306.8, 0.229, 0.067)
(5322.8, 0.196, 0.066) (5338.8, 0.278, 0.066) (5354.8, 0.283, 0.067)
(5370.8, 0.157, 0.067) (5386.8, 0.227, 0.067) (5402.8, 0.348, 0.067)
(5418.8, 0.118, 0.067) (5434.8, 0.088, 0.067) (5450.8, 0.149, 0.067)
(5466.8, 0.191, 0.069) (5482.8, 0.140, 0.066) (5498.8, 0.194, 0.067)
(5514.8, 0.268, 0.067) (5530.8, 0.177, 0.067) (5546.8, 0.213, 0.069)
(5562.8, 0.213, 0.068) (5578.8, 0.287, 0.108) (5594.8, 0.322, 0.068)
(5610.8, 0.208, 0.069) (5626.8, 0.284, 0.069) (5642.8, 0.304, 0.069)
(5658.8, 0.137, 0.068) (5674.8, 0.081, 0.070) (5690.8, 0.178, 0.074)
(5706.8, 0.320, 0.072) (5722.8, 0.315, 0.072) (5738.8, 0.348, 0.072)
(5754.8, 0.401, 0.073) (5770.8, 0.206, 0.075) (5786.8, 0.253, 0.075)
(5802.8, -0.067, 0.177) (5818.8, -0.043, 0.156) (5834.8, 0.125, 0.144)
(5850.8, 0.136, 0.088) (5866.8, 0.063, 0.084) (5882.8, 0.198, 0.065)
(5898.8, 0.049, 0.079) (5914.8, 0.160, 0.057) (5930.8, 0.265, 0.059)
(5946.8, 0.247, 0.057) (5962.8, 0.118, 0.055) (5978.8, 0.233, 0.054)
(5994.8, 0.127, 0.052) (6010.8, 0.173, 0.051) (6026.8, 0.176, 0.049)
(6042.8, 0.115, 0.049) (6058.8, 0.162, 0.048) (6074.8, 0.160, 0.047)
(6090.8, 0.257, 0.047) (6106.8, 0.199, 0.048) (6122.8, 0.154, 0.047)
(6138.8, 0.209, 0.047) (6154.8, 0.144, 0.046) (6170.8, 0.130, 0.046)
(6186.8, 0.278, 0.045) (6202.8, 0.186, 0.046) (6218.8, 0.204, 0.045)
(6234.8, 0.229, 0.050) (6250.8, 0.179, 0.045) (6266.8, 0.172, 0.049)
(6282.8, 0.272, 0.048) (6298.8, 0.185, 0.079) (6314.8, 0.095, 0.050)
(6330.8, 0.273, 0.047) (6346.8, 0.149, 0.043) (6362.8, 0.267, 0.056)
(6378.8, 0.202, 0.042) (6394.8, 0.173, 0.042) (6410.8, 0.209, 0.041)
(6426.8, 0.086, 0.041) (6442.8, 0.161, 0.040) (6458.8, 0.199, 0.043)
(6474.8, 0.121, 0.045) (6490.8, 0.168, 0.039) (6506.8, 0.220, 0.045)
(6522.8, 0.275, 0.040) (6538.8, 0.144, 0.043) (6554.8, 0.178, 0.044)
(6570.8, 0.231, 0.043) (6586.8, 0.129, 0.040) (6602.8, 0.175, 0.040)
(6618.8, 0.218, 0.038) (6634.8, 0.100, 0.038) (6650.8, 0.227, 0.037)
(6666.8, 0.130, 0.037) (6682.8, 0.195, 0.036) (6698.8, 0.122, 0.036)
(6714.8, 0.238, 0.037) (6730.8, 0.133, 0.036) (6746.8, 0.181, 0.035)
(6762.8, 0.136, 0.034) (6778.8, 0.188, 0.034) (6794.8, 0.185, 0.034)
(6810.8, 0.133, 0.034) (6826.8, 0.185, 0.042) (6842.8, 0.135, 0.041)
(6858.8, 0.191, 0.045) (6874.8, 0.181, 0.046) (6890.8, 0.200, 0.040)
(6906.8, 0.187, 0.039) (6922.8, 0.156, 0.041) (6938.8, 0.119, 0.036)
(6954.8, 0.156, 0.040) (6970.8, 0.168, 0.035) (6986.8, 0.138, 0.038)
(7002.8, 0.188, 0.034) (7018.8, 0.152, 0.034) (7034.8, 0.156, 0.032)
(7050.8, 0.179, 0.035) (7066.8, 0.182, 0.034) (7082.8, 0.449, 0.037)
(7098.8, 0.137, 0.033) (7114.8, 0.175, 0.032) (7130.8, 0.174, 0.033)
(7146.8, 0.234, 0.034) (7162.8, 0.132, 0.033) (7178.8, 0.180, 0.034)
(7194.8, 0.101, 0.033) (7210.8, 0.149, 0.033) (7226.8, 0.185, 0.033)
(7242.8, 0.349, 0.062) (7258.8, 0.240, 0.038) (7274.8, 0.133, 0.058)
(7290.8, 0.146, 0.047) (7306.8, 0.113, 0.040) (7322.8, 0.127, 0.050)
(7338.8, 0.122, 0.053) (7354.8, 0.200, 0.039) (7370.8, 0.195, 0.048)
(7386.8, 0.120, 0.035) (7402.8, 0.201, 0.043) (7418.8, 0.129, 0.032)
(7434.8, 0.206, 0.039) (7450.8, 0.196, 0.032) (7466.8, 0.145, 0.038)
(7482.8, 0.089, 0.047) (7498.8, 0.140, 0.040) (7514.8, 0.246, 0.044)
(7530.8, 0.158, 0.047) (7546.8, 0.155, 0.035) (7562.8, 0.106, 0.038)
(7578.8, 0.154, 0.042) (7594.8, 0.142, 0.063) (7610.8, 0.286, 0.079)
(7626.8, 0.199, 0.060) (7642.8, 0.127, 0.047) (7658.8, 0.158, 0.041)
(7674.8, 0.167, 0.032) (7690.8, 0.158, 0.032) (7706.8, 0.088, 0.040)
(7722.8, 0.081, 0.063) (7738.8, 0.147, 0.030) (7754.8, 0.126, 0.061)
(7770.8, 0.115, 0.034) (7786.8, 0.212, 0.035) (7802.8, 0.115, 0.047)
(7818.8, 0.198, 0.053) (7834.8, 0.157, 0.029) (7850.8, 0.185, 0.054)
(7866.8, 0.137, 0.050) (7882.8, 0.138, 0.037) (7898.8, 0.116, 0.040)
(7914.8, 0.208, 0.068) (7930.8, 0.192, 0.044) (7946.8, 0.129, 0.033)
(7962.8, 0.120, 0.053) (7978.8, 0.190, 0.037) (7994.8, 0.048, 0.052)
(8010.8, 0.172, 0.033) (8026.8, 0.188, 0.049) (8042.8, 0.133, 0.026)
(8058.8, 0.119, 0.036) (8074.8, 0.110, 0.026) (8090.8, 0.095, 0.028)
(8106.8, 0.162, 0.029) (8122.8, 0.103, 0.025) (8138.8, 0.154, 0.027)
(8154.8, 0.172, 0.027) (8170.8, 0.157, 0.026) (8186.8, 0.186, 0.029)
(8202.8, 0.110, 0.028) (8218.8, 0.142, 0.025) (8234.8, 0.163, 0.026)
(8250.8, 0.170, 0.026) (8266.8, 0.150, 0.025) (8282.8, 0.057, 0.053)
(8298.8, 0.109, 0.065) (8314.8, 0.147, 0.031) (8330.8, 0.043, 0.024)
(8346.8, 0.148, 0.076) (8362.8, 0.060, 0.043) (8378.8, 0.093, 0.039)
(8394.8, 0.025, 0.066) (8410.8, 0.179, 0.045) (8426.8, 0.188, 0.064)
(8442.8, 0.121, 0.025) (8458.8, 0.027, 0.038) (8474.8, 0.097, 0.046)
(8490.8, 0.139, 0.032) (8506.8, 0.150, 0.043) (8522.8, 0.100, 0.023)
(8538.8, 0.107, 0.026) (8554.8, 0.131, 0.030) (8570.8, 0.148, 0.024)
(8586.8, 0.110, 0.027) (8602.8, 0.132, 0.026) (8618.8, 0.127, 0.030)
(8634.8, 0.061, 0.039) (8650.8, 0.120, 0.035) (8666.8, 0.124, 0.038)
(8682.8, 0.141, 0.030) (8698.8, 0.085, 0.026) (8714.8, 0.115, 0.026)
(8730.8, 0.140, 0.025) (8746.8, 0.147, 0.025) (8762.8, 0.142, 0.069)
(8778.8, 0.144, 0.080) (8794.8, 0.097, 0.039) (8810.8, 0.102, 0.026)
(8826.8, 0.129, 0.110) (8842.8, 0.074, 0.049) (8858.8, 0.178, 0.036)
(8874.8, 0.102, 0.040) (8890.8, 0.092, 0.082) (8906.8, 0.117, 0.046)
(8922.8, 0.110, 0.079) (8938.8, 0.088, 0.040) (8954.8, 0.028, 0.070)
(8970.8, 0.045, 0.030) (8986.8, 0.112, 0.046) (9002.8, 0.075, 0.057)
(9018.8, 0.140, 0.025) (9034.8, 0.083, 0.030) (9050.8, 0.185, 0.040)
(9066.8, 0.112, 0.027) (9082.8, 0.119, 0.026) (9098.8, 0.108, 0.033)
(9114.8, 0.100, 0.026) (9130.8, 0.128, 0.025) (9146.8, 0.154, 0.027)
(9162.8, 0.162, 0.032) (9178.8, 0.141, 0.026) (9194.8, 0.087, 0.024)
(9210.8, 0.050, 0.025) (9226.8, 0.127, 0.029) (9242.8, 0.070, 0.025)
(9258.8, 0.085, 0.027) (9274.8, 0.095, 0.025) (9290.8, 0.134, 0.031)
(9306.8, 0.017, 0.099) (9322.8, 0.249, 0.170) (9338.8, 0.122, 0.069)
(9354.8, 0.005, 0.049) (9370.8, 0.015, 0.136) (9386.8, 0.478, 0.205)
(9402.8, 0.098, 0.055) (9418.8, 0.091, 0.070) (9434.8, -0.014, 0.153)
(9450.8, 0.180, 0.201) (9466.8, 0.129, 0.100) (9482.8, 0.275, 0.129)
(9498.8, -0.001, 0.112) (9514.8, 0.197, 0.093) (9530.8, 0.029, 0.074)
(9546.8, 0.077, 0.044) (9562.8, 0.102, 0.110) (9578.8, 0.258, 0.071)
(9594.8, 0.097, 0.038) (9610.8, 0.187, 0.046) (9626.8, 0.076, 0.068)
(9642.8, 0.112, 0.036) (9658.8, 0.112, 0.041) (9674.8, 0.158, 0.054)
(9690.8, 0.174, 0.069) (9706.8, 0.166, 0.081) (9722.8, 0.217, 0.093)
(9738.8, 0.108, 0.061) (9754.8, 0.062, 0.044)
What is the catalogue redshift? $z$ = 0.079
